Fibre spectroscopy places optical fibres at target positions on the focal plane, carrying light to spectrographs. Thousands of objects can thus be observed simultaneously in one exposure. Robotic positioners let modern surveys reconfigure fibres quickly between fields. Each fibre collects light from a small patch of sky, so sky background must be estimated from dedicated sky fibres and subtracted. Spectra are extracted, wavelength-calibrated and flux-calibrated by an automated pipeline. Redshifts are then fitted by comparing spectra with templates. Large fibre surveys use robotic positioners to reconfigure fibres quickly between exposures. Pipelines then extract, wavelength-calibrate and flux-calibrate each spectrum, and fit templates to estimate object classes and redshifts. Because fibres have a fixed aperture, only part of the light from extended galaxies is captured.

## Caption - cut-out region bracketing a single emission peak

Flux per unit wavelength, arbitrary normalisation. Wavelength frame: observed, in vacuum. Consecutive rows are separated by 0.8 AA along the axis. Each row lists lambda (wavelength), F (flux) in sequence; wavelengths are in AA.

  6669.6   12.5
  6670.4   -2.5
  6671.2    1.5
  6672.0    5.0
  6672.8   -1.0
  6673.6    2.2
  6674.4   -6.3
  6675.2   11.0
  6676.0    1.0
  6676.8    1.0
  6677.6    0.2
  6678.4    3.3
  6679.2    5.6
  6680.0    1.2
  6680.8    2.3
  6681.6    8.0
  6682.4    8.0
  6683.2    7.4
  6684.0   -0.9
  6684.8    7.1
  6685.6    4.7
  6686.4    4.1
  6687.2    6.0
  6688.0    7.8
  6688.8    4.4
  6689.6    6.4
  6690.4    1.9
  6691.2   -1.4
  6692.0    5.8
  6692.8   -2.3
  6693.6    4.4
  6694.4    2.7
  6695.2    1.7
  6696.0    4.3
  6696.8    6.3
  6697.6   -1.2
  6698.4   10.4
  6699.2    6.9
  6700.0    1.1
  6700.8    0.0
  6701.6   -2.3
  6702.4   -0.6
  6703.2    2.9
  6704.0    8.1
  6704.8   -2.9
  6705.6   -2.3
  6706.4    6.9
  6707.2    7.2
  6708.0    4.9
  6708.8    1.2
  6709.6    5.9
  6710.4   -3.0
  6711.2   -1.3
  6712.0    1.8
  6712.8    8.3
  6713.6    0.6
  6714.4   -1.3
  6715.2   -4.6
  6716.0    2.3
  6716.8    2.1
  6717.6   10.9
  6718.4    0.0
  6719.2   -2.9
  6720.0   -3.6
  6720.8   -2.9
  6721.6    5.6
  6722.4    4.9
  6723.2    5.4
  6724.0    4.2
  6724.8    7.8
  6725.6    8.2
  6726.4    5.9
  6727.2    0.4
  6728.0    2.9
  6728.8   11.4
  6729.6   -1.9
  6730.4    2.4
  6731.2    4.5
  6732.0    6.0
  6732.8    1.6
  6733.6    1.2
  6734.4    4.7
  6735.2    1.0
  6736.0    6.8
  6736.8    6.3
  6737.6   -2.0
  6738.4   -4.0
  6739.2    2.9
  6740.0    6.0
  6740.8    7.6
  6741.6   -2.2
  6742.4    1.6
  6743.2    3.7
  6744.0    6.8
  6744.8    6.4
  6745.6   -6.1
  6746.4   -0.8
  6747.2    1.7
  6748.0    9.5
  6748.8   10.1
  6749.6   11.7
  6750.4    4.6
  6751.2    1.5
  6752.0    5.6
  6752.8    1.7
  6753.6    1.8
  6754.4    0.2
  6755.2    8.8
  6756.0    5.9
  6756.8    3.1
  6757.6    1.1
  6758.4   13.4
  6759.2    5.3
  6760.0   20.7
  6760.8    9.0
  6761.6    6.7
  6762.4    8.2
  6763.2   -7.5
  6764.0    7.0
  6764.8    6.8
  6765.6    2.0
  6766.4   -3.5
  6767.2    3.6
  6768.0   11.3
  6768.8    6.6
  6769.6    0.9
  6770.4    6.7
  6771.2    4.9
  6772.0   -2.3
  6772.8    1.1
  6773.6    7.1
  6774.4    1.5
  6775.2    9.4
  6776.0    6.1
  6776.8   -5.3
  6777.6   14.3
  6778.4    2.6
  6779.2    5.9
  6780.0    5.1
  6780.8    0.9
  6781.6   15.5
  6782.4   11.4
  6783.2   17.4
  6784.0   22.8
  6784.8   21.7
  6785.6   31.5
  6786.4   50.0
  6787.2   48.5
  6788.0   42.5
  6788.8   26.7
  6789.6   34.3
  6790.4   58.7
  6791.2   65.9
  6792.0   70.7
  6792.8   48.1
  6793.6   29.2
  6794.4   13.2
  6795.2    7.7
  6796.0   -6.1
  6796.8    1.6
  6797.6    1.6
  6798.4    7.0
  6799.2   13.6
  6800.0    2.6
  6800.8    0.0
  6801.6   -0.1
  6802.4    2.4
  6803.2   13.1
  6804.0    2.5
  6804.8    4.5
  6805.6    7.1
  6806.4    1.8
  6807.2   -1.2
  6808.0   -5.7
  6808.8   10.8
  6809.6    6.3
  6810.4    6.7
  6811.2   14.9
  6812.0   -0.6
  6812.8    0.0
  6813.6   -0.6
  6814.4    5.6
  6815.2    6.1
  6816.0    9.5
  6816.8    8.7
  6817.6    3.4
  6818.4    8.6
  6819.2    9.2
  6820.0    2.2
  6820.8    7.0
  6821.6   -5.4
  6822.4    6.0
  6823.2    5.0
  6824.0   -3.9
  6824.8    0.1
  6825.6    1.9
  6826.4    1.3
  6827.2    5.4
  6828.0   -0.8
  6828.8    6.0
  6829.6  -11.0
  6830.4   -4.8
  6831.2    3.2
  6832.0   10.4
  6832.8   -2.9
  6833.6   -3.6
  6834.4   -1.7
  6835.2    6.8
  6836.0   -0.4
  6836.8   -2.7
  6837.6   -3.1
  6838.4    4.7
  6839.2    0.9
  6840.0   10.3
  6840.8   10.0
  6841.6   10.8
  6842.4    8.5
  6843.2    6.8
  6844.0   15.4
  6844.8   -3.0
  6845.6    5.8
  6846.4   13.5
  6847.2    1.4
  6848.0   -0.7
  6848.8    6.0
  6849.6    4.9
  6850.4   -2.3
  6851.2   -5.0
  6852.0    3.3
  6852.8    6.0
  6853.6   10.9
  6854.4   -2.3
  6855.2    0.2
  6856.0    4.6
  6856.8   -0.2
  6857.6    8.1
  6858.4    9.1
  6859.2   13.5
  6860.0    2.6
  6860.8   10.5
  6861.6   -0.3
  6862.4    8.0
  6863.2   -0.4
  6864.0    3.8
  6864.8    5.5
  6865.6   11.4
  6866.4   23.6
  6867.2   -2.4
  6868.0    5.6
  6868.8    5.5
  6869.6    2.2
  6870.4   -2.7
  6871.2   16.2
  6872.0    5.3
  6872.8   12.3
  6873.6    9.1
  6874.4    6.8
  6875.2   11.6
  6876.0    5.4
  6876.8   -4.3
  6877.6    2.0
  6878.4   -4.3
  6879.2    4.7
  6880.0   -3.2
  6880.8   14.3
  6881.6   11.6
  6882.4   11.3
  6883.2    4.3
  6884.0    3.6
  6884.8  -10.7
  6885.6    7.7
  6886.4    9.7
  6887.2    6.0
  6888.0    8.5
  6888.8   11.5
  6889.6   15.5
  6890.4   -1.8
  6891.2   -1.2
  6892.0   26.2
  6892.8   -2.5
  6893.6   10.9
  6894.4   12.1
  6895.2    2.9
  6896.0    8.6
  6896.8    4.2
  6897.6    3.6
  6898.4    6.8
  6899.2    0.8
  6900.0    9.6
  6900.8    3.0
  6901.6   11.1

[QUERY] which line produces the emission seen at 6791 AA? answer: [O II] 3727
